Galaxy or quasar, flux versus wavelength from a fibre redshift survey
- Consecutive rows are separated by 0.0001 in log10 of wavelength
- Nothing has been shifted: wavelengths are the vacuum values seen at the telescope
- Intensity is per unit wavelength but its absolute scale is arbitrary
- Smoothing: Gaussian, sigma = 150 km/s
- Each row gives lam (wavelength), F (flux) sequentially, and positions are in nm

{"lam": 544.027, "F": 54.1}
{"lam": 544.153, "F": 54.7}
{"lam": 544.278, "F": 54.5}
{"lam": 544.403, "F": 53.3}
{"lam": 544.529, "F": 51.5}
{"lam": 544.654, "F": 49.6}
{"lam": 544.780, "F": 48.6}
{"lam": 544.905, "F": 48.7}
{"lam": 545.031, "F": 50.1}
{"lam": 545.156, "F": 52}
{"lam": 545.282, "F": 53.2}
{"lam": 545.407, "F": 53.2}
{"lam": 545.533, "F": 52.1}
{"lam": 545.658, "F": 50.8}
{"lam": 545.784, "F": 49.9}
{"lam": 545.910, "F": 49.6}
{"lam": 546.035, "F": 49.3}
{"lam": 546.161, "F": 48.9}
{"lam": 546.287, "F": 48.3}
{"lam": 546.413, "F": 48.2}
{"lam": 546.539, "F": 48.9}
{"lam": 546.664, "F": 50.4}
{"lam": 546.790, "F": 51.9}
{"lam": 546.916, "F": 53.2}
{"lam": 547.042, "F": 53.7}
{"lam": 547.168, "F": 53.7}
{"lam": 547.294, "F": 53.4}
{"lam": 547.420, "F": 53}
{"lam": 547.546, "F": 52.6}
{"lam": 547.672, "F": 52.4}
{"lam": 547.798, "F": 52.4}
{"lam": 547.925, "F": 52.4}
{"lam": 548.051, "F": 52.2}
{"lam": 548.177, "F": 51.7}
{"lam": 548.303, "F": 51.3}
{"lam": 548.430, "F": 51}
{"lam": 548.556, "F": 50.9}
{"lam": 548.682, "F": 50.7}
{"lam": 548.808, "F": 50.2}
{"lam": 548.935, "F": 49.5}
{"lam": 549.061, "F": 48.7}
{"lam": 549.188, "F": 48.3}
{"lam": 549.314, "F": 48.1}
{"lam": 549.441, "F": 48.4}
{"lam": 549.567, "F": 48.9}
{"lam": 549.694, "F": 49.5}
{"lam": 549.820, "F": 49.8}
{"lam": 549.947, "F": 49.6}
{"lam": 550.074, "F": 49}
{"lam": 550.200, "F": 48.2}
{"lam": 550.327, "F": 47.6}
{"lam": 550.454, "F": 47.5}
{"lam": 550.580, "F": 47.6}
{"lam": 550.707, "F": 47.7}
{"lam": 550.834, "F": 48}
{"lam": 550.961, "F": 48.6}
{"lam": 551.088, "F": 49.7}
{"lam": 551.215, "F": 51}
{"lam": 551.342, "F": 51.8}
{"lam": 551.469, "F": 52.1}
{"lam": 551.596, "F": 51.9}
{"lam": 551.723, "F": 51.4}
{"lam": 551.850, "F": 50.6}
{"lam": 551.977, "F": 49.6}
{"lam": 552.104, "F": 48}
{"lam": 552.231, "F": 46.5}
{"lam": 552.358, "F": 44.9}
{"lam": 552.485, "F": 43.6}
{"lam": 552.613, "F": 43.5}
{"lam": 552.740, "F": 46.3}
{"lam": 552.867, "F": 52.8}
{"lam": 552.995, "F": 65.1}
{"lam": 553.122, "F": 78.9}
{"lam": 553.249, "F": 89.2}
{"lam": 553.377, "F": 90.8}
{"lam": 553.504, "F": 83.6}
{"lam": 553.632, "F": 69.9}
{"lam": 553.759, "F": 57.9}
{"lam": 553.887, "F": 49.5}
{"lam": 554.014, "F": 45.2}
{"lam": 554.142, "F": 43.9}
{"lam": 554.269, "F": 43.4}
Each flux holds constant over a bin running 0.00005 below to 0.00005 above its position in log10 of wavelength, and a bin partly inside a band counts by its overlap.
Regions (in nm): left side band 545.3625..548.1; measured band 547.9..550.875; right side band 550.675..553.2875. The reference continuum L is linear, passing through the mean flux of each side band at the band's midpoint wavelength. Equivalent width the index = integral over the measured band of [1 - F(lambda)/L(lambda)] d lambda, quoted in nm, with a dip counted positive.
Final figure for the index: 0.148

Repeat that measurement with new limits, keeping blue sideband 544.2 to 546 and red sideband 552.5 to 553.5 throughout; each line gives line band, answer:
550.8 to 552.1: 0.268 nm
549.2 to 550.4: 0.230 nm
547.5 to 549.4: 0.227 nm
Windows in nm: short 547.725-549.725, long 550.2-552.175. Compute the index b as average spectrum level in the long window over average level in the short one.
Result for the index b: 1.0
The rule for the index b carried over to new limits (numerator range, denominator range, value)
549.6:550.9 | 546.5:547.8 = 0.92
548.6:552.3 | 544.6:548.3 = 0.96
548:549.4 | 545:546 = 0.98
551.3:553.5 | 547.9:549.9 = 1.14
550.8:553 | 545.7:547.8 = 0.97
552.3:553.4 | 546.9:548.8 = 1.16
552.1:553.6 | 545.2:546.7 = 1.23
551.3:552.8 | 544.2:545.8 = 0.94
